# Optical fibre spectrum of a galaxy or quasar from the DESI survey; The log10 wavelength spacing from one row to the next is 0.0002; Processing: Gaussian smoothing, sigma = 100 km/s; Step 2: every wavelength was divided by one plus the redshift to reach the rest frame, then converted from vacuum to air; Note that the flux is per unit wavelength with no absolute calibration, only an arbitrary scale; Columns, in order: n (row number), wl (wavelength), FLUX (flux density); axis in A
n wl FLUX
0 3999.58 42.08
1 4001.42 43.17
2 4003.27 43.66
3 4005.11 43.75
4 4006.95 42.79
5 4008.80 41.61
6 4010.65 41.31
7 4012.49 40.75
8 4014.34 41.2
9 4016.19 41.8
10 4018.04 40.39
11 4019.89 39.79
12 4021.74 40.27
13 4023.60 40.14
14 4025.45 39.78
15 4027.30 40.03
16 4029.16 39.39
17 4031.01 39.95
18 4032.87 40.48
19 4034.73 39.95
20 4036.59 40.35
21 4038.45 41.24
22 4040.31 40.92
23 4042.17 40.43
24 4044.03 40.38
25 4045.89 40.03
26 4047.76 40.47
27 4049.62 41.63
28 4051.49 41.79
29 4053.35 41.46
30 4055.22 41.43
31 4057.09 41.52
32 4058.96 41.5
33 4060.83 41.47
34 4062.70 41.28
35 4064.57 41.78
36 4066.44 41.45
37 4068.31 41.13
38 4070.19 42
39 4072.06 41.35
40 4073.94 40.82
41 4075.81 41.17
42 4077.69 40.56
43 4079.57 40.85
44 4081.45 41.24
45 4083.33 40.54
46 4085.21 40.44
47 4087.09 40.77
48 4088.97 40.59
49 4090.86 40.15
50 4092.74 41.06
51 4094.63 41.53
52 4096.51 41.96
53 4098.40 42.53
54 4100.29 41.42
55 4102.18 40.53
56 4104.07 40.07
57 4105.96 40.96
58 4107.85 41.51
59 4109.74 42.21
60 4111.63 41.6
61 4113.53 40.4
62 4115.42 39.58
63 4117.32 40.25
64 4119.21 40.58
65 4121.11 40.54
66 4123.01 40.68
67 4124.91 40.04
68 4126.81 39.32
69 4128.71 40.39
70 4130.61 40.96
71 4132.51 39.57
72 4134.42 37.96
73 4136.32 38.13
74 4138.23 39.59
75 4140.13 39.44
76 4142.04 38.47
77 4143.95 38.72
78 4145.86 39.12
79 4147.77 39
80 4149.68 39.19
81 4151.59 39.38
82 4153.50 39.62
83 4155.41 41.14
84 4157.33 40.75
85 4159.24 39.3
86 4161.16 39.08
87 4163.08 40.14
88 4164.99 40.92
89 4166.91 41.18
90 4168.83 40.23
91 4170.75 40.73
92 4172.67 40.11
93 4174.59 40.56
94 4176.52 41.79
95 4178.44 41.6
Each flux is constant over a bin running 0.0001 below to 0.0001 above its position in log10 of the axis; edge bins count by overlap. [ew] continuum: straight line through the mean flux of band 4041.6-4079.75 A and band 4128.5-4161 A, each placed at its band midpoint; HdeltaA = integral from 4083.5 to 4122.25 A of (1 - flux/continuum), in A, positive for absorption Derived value -0.6 A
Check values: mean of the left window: 41.2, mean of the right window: 39.4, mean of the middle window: 40.9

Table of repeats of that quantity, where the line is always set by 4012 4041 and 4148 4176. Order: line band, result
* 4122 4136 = 0.16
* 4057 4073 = -0.47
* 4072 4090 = -0.23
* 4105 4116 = -0.23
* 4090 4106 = -0.35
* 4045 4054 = -0.16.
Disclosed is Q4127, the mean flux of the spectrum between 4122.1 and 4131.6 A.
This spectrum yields 40.3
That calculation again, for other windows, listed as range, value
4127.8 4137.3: 39.4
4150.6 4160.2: 40.1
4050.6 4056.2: 41.6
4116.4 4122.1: 40.5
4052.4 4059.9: 41.5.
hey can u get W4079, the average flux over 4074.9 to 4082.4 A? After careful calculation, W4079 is 40.9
